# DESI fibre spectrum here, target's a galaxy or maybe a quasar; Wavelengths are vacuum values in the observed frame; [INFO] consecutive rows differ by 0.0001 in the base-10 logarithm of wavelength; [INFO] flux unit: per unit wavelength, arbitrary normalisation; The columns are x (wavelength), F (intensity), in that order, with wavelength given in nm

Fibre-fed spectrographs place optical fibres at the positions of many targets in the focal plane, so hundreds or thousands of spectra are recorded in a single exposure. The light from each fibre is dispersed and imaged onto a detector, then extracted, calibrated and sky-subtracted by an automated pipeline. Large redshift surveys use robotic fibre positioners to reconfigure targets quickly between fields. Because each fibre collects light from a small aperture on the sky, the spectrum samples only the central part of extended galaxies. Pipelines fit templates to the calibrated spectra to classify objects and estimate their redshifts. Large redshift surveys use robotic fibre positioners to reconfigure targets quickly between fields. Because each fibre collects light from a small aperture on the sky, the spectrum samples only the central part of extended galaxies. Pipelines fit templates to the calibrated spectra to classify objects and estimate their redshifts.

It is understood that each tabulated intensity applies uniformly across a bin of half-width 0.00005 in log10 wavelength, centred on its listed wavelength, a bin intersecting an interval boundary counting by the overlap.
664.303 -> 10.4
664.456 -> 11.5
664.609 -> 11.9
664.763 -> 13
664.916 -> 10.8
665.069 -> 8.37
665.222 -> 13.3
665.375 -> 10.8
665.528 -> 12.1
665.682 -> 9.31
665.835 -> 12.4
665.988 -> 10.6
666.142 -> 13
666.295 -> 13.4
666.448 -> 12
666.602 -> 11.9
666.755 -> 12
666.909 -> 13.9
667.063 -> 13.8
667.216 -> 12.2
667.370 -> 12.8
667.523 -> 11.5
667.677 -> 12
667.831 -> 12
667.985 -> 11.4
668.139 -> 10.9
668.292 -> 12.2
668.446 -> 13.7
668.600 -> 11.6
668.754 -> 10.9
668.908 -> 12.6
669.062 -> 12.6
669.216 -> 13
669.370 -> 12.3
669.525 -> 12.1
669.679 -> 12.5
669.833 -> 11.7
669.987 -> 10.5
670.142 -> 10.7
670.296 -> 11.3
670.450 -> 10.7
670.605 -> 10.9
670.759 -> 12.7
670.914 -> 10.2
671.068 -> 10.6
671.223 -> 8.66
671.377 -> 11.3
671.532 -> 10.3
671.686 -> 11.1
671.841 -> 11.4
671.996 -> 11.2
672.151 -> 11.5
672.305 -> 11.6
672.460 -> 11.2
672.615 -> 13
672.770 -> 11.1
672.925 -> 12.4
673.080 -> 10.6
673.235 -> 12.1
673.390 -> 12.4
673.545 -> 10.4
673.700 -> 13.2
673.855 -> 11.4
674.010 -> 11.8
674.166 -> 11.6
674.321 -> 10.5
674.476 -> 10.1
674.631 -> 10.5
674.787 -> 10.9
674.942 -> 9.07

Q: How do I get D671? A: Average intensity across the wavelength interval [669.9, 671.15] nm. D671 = 10.9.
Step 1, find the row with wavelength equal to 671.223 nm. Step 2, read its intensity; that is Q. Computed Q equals 8.66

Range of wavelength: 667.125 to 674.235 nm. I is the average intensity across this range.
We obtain 11.6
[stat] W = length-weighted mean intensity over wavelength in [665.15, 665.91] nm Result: 11.6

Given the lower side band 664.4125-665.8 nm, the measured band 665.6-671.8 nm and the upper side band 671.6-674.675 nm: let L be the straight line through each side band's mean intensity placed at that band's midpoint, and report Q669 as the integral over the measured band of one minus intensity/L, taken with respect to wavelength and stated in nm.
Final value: -0.21 nm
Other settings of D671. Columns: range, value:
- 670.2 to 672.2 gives 10.9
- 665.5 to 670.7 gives 12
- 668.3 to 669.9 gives 12.3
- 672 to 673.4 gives 11.7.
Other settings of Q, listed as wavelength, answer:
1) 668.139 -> 10.9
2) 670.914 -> 10.2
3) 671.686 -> 11.1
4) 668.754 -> 10.9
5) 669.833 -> 11.7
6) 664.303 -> 10.4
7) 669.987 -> 10.5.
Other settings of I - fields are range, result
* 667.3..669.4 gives 12.1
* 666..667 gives 12.6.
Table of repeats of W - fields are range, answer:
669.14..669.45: 12.6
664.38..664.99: 11.8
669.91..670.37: 10.8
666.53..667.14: 12.9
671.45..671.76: 10.7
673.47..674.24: 11.7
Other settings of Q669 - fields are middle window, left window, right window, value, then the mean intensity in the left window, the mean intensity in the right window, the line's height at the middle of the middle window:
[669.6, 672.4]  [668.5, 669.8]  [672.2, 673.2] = 0.21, 12.2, 11.7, 11.9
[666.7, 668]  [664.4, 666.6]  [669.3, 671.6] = -0.12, 11.6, 11.1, 11.4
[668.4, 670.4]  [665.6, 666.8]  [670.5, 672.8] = -0.09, 11.8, 11.1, 11.4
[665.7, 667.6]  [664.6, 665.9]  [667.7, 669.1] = -0.13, 11.3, 12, 11.6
